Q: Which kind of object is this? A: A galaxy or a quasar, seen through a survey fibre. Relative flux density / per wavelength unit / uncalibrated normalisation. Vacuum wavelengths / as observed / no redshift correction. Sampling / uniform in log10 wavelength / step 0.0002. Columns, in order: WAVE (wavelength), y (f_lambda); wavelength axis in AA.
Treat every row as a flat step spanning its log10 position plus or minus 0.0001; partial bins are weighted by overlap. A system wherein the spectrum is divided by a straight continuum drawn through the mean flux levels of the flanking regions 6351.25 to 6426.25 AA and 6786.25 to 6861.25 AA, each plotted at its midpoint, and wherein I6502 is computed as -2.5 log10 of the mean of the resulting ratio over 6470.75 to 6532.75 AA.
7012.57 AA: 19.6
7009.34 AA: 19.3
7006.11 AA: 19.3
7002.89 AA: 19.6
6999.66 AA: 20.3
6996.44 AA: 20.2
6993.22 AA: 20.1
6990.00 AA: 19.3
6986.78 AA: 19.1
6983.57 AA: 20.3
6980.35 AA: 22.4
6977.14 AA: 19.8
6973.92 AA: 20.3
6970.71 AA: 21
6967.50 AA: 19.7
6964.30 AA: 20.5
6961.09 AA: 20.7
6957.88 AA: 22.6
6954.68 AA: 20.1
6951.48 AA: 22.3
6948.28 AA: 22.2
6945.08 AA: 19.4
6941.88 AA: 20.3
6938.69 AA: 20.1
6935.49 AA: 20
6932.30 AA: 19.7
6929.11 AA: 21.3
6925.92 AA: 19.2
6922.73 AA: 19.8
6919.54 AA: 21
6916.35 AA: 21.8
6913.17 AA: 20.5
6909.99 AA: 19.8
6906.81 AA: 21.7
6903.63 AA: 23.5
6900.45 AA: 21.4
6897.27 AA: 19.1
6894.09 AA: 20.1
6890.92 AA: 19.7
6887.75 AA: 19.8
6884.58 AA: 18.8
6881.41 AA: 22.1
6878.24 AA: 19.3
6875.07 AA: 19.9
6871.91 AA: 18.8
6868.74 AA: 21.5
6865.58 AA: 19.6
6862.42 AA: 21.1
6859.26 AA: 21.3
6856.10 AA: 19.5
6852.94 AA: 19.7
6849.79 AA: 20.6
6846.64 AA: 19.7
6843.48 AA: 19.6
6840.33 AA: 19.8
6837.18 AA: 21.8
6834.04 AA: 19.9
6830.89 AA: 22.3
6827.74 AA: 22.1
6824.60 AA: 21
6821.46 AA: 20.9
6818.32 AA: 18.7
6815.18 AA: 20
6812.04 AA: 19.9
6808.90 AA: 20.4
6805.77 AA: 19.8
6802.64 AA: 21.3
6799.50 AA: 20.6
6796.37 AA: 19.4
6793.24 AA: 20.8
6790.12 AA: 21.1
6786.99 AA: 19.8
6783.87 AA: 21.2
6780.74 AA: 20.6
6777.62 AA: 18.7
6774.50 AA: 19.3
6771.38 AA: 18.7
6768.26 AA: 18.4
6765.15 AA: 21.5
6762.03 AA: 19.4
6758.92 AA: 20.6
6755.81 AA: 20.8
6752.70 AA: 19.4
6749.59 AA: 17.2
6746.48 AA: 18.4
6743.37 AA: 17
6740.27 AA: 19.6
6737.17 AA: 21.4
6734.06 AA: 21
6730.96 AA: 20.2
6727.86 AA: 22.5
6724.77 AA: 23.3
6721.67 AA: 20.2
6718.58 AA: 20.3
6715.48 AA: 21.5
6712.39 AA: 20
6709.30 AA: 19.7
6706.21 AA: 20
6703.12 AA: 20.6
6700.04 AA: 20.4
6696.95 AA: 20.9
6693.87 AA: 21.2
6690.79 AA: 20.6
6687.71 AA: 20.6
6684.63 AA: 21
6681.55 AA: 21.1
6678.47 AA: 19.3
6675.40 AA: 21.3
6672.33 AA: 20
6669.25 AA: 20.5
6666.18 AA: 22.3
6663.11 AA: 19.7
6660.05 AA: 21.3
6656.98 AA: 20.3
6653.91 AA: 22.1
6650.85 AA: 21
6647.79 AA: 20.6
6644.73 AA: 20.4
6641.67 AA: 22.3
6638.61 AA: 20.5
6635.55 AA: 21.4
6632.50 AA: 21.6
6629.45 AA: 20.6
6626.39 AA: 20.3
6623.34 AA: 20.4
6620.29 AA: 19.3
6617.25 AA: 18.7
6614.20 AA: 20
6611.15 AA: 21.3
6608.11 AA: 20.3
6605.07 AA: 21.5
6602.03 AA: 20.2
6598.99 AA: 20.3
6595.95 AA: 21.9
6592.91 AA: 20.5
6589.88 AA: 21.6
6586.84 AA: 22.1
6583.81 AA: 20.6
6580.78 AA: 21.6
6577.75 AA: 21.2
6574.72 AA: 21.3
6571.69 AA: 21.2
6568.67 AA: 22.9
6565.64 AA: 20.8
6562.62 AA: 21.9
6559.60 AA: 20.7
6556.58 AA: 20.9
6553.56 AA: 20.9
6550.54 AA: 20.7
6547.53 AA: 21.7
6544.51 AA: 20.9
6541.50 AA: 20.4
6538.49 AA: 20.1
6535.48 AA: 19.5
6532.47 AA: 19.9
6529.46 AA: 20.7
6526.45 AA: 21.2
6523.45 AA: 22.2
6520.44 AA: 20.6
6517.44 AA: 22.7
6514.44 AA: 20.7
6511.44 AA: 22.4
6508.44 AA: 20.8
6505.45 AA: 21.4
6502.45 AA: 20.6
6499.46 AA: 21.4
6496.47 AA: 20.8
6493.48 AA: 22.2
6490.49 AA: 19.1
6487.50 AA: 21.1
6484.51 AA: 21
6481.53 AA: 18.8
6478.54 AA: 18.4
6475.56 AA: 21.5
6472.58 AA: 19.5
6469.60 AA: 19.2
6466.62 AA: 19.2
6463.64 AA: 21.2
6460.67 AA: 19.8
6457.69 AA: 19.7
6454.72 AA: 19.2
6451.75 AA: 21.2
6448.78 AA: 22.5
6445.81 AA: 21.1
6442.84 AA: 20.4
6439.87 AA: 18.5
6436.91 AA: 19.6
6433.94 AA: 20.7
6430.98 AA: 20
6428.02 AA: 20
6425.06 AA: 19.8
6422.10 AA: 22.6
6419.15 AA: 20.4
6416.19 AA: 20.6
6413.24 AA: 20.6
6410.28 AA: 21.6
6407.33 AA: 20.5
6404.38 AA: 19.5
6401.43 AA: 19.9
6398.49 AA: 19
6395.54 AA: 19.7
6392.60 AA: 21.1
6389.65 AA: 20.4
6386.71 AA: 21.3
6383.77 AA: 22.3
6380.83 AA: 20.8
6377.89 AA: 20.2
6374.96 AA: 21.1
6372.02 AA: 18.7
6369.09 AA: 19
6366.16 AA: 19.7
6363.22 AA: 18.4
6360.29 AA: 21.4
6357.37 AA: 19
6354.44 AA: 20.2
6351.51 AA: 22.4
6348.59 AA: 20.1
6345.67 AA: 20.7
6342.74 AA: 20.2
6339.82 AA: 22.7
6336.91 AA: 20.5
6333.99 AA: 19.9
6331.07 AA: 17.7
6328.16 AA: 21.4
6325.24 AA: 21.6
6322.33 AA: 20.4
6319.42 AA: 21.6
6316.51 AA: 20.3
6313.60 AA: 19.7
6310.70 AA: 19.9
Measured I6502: -0.02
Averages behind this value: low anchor 20.4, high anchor 20.4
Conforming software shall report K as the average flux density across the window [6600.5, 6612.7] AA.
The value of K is 20.8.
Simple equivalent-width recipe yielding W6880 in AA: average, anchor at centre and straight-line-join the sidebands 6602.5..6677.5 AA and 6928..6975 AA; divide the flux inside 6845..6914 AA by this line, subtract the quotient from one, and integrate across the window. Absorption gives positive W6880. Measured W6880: 1.2 AA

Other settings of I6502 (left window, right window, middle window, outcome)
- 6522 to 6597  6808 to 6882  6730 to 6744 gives 0.03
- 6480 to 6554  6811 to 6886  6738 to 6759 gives 0.08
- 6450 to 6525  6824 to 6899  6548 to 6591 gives -0.04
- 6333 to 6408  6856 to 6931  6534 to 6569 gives -0.03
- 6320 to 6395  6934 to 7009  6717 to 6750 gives 0.01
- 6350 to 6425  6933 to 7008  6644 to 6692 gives -0.02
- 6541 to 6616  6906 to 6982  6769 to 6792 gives 0.05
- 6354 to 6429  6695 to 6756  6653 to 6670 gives -0.04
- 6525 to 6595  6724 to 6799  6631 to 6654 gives -0.03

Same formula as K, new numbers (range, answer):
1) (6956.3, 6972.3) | 20.9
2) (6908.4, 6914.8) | 20.2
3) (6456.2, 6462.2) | 19.8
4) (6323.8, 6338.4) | 20.2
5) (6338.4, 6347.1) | 21.2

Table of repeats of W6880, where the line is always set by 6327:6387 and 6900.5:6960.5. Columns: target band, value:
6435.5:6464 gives 0.2 AA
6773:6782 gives 0.5 AA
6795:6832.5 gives 0.4 AA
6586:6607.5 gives -0.6 AA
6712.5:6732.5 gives -0.5 AA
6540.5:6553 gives -0.3 AA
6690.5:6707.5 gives 0.0 AA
